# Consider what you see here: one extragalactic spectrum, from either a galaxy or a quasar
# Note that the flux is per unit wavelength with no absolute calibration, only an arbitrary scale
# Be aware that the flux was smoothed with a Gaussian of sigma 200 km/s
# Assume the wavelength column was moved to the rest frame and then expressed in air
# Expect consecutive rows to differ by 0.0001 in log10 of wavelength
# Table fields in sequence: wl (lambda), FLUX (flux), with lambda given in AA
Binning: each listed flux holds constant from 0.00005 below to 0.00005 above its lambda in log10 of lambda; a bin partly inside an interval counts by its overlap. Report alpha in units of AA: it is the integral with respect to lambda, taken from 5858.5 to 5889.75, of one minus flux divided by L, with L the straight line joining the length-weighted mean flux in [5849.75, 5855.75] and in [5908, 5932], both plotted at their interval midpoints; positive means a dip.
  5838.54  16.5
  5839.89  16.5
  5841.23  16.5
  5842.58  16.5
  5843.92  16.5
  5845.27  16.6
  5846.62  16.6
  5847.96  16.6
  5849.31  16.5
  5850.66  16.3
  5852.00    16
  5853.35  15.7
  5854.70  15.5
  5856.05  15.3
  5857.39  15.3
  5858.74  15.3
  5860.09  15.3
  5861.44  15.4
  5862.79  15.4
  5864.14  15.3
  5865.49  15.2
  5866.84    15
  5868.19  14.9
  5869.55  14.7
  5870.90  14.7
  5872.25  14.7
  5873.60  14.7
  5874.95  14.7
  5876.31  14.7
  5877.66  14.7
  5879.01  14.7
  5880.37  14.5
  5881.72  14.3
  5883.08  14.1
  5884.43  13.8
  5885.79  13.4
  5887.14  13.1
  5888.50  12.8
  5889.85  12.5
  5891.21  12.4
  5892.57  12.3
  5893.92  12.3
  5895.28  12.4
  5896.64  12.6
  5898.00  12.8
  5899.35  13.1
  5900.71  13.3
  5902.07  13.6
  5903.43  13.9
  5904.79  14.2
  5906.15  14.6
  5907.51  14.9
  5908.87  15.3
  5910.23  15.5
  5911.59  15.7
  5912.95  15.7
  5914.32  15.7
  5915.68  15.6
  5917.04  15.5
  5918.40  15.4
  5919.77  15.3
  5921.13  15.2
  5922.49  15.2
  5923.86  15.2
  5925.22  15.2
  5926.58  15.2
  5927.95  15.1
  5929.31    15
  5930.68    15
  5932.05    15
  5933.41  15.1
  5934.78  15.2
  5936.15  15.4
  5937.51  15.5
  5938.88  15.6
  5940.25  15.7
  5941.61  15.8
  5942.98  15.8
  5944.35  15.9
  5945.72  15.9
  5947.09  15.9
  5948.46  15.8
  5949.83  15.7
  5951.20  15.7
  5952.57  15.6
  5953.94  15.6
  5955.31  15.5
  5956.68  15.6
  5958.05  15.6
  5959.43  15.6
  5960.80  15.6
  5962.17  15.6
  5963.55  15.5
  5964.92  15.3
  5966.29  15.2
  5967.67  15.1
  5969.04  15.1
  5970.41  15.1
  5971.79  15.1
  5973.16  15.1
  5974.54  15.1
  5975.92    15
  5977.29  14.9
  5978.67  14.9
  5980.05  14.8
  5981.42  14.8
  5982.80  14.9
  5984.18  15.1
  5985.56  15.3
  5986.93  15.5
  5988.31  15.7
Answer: 2.3 AA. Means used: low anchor 15.9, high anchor 15.3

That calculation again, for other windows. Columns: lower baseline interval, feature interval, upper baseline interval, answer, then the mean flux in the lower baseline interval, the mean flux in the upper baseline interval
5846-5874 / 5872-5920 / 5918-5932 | 3.68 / 15.5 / 15.2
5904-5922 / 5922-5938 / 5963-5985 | 0.04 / 15.3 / 15.1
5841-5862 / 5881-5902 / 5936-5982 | 3.65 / 16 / 15.4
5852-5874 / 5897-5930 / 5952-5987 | 0.85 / 15.2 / 15.2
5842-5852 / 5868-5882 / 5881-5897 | -0.50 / 16.5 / 13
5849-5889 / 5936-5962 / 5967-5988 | -1.15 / 14.9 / 15.1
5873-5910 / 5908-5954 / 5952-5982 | -3.00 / 13.7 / 15.3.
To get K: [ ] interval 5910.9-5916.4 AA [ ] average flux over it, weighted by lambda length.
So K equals 15.7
